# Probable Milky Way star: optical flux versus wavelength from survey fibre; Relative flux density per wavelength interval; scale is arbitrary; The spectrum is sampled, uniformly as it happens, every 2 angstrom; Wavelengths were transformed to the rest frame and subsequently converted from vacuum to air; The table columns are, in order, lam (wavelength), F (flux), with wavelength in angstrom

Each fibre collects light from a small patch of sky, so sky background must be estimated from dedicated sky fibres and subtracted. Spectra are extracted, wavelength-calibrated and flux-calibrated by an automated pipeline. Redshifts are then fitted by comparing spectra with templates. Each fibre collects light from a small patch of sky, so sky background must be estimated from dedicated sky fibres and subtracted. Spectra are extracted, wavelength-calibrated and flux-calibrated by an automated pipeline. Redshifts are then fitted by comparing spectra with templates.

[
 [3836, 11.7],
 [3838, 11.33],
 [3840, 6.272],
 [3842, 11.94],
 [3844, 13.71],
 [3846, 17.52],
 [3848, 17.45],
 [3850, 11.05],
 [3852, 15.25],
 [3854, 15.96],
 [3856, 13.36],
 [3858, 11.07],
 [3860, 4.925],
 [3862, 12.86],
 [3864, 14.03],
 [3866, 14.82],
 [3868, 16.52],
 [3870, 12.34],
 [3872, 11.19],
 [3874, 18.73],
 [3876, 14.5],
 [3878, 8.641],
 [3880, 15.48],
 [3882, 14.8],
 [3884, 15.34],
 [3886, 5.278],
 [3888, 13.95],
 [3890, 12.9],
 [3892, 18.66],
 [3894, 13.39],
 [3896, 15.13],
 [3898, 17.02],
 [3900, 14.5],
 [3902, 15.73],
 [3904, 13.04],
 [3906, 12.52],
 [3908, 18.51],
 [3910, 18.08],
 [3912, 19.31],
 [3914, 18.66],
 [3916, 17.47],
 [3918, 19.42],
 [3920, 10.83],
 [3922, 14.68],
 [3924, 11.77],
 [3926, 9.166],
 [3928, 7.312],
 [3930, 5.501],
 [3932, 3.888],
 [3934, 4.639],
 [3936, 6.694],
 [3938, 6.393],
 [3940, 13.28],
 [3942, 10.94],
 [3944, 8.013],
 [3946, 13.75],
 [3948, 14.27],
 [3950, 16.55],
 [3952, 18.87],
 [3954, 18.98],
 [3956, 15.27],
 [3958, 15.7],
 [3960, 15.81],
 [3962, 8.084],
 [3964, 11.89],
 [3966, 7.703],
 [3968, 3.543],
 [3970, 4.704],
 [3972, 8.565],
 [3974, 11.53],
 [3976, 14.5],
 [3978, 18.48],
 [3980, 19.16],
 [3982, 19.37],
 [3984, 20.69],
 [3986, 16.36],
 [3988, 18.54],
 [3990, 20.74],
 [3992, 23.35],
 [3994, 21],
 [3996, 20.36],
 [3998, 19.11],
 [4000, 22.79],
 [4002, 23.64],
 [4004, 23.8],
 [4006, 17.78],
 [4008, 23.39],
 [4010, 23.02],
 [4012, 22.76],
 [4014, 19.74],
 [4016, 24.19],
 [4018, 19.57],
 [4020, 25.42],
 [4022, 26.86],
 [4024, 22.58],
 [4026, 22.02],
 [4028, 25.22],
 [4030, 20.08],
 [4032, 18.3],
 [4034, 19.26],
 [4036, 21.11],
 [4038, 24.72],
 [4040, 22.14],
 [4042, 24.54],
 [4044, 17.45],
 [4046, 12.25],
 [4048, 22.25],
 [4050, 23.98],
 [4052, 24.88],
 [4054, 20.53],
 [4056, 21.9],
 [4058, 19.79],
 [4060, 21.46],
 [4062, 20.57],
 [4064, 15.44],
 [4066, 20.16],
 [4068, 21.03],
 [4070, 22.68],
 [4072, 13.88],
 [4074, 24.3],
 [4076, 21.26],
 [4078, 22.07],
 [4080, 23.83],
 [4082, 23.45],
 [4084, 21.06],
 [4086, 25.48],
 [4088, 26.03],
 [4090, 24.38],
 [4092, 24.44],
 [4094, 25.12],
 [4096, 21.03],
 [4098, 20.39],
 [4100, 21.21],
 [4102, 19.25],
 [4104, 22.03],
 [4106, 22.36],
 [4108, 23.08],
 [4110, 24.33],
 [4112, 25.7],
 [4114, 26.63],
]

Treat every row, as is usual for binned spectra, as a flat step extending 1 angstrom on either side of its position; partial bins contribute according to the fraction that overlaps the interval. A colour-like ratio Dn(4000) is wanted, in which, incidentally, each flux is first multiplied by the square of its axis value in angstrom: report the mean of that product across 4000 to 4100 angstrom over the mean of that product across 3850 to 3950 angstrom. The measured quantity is 1.8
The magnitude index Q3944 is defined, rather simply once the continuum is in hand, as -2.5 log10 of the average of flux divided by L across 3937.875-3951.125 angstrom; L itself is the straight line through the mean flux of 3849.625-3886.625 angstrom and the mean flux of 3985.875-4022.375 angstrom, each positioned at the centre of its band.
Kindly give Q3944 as 0.41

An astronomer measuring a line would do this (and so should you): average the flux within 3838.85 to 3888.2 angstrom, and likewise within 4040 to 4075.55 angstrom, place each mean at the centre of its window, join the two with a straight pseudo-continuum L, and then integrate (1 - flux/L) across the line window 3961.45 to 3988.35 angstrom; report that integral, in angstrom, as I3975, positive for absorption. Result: 6.8 angstrom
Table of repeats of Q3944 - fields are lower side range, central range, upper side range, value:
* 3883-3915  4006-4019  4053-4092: -0.127 mag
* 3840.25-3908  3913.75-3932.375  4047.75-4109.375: 0.298 mag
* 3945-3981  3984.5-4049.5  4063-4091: -0.240 mag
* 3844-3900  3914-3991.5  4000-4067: 0.350 mag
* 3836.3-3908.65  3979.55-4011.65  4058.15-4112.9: -0.133 mag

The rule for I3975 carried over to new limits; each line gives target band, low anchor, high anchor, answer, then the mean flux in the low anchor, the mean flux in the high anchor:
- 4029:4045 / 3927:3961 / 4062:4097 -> -1.9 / 11.5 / 22.1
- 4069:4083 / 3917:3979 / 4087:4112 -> -0.3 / 11.3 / 22.9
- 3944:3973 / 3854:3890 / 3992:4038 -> 9.5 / 12.9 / 22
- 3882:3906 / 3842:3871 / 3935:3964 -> -1.3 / 13.6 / 13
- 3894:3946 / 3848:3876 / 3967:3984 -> 2.6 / 13.4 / 13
